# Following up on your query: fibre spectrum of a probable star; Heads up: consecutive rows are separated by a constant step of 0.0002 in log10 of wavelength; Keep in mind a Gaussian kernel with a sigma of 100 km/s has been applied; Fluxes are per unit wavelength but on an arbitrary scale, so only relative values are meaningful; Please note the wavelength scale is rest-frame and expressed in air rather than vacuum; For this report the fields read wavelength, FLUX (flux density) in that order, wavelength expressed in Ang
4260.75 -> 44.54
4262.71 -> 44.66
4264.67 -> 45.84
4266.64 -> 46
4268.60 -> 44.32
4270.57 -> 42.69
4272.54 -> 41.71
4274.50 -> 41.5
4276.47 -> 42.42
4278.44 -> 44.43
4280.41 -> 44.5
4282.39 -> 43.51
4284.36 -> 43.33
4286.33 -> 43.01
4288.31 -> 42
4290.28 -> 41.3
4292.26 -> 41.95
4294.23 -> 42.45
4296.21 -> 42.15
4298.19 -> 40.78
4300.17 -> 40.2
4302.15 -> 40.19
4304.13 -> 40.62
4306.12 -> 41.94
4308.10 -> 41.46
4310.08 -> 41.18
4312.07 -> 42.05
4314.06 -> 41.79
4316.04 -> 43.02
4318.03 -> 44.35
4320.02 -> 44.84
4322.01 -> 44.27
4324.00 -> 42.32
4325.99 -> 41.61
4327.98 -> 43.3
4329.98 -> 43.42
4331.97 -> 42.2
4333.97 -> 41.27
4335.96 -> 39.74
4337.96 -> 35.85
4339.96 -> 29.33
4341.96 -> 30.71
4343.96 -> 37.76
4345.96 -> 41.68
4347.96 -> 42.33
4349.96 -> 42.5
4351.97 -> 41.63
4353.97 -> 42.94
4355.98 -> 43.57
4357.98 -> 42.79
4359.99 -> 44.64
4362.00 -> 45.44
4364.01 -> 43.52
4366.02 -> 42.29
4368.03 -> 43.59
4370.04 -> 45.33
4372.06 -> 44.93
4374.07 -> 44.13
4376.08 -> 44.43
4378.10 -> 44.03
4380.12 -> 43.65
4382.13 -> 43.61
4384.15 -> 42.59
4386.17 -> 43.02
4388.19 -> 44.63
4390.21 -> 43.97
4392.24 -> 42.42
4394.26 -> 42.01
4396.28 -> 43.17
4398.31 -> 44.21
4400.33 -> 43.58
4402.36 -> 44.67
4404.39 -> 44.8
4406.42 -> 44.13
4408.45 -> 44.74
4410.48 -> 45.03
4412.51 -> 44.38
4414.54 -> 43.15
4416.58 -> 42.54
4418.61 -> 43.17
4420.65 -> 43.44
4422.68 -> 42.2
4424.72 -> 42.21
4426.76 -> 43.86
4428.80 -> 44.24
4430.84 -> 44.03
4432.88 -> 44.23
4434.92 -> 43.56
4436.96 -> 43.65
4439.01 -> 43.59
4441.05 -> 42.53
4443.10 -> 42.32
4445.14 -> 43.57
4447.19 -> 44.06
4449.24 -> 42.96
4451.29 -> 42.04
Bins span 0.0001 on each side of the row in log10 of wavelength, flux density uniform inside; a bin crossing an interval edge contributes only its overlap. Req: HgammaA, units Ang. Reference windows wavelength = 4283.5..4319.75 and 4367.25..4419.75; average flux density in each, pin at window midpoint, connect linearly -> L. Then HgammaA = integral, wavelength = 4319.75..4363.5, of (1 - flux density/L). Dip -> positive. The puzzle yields 1.7 Ang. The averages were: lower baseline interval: 41.9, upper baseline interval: 43.8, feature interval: 41.1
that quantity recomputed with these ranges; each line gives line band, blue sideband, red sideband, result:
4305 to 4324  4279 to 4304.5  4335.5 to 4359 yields -0.85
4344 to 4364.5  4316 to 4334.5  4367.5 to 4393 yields 0.32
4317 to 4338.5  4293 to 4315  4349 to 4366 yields -0.02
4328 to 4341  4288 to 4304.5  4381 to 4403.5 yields 0.99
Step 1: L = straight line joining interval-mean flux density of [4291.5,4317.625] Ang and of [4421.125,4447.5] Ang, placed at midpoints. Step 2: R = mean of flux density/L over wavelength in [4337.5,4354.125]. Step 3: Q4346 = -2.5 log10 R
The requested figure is 0.11 mag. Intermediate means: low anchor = 41.6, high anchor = 43.4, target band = 38.2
